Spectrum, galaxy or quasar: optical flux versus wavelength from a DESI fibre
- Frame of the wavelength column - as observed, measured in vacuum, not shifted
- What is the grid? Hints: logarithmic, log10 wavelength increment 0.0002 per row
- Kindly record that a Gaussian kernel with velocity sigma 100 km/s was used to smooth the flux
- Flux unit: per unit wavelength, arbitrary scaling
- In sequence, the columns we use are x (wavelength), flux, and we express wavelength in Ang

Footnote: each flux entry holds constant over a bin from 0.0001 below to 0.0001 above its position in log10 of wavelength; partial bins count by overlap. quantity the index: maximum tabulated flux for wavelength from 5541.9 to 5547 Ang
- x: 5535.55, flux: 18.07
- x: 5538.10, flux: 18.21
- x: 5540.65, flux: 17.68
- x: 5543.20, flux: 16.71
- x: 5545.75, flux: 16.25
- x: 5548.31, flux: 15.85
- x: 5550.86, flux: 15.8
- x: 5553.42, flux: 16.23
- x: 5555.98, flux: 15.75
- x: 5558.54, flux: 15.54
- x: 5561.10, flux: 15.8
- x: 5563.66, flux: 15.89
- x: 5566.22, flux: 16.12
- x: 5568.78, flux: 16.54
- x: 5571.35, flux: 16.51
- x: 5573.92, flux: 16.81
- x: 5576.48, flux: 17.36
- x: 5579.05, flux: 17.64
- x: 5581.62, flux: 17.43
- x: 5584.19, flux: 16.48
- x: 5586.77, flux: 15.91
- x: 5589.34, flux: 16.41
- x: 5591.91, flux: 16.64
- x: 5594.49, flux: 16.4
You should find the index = 16.71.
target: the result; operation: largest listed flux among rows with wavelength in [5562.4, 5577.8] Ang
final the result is 17.36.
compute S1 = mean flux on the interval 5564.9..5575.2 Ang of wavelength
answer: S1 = 16.5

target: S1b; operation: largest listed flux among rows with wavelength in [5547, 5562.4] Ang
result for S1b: 16.23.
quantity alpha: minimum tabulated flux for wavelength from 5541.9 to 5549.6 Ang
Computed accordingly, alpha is 15.85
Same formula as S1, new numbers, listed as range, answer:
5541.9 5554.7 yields 16.2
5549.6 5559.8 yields 15.8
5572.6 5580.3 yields 17.3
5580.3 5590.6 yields 16.6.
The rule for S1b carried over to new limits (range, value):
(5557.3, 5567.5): 16.12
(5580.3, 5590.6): 17.43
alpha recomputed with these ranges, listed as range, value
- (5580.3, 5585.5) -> 16.48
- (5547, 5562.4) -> 15.54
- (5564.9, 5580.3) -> 16.12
